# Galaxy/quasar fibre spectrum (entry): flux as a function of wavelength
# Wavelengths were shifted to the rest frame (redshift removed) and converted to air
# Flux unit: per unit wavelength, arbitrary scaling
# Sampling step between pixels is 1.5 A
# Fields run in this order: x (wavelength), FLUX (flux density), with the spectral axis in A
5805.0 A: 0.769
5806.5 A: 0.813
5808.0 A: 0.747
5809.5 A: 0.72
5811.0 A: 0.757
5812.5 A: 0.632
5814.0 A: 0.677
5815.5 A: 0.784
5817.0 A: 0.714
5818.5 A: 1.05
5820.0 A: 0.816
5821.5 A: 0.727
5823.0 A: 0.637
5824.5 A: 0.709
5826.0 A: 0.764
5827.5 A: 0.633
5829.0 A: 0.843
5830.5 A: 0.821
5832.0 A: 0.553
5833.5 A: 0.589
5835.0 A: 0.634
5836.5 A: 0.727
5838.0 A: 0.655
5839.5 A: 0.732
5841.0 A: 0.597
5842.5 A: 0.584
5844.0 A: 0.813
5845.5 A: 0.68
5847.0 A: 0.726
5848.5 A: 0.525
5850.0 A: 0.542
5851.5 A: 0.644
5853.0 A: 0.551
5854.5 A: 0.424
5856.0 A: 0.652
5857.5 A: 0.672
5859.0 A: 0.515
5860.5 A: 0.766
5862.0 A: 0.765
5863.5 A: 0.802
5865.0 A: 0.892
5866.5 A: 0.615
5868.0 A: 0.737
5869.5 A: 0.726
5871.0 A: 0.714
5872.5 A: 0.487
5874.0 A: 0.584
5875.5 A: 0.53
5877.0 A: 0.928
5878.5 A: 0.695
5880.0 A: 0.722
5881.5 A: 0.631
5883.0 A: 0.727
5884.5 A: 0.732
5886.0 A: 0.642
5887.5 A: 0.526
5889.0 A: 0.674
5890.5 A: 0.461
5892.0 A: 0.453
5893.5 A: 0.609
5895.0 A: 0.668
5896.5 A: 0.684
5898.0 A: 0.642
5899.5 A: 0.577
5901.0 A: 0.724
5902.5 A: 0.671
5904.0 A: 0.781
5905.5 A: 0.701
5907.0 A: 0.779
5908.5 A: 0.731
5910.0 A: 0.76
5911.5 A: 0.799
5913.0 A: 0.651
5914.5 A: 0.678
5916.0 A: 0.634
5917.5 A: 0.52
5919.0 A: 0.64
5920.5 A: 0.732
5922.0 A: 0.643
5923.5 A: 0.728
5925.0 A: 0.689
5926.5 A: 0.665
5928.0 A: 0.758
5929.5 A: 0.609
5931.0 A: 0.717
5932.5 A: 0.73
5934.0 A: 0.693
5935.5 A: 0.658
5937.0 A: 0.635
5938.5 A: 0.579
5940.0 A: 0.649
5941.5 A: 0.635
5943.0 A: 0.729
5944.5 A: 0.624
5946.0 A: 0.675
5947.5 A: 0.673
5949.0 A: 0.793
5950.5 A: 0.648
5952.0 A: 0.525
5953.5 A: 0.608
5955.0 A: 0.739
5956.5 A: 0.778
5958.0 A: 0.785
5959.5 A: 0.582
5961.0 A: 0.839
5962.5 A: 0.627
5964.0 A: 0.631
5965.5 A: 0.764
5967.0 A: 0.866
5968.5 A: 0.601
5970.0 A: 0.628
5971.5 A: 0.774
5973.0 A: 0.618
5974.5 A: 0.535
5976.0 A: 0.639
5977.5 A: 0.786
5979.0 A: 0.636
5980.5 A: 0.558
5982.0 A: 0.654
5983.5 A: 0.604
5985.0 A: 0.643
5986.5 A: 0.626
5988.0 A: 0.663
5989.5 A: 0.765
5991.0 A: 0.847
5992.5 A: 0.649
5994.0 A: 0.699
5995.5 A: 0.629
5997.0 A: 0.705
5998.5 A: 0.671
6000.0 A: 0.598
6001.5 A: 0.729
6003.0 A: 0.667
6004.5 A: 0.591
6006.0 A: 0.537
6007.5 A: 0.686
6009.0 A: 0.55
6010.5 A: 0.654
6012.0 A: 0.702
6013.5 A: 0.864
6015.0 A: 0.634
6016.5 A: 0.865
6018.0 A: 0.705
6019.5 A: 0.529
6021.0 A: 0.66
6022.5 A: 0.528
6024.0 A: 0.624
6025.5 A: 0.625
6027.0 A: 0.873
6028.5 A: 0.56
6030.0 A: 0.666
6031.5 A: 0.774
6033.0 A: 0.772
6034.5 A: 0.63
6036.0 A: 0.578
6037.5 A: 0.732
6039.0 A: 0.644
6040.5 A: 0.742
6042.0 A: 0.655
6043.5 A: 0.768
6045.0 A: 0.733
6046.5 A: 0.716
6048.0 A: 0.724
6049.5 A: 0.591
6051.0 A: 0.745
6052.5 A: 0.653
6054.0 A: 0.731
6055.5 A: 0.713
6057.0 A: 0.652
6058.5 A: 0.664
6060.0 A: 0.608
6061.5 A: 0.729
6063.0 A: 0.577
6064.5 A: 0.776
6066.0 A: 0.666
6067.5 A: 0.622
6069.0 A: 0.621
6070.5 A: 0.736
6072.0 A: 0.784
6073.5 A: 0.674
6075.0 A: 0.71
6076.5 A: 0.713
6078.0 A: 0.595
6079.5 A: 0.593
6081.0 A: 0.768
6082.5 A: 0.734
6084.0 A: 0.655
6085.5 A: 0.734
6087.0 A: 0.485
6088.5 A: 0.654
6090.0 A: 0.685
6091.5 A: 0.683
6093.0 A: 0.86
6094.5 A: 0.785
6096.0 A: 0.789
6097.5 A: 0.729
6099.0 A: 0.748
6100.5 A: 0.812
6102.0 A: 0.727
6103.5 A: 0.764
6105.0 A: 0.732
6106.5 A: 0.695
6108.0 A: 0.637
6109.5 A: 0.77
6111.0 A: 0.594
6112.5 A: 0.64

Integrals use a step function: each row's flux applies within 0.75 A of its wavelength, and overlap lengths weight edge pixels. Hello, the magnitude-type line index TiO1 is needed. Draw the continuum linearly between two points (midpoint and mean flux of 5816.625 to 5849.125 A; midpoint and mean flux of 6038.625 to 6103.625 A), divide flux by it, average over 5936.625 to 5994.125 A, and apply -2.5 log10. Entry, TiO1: 0.04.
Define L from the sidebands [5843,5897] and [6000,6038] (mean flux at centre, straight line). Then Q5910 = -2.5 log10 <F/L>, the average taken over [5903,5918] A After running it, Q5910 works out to -0.08 mag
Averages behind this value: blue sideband 0.653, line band 0.706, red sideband 0.668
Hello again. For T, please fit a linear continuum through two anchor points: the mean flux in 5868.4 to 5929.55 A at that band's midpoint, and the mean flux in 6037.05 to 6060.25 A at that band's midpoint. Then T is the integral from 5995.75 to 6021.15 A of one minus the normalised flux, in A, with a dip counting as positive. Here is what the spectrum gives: 0.72 A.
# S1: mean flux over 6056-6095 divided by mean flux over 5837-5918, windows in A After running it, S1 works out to 1.03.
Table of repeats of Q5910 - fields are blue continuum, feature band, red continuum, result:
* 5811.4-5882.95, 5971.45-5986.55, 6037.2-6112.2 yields 0.09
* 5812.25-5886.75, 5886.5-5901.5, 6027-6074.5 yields 0.15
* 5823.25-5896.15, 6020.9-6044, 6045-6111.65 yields 0.02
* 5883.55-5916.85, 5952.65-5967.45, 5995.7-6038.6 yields -0.08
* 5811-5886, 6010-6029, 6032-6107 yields 0.02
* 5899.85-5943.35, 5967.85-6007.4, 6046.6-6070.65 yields 0.04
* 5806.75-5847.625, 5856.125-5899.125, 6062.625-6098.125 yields 0.08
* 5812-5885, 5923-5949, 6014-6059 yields 0.02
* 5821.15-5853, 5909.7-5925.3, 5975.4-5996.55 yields -0.01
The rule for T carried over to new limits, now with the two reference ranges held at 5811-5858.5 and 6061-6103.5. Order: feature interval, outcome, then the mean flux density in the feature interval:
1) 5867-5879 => 0.2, 0.673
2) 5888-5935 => 1.2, 0.67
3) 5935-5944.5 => 0.6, 0.645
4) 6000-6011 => 1.1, 0.628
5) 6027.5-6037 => 0.4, 0.671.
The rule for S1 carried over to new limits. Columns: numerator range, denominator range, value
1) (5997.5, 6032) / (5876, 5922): 0.99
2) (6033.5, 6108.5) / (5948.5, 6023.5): 1.04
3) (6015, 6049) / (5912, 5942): 1.03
